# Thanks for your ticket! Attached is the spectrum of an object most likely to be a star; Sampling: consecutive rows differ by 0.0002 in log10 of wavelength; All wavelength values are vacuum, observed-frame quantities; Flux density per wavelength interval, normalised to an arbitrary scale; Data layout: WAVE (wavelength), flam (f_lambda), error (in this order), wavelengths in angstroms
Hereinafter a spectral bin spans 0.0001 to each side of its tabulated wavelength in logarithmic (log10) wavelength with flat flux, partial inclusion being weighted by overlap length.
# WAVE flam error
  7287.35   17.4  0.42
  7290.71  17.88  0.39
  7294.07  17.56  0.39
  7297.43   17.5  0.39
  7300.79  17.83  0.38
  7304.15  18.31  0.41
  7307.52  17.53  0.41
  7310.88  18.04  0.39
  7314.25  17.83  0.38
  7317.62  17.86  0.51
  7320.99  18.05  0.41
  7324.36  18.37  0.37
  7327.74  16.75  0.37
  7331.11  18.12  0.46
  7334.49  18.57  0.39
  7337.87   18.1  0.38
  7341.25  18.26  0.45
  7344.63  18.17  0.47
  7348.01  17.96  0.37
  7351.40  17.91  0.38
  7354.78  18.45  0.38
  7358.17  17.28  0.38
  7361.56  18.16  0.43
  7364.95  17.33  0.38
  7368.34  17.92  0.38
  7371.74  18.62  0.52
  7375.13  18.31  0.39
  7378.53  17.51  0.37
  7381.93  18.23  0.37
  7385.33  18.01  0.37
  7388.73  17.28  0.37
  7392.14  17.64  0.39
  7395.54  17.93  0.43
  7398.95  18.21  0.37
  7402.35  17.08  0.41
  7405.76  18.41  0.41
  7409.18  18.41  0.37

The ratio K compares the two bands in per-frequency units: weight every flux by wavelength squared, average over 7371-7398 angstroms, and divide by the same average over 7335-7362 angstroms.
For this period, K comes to 1.00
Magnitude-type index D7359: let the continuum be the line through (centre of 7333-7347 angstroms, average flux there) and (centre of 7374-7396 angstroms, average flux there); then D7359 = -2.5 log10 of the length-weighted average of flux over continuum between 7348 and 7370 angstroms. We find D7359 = 0.01 mag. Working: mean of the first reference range 18.3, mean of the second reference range 17.8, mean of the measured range 17.9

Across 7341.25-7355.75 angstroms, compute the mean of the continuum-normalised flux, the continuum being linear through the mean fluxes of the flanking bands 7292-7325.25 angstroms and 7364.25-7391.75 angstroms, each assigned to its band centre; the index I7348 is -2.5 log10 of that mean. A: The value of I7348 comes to -0.01 mag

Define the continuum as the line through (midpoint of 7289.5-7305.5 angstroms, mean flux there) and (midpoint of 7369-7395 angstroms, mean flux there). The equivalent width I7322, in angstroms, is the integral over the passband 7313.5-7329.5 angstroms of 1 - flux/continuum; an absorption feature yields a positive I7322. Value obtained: 0.07 angstroms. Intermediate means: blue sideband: 17.8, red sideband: 17.9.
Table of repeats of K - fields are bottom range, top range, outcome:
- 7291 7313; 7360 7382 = 1.03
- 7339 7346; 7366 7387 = 1.00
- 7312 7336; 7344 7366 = 1.01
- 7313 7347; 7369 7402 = 1.01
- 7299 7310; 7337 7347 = 1.03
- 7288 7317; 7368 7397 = 1.03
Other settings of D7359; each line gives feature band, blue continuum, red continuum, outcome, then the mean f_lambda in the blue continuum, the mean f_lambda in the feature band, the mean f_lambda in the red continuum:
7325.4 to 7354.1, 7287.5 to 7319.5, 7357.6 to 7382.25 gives -0.01 mag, 17.8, 18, 17.9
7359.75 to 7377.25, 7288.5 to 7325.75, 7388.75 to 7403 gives -0.02 mag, 17.9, 18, 17.7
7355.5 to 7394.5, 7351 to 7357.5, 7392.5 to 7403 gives 0.01 mag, 18.1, 17.9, 17.8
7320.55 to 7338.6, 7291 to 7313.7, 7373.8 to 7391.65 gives -0.01 mag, 17.8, 18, 17.8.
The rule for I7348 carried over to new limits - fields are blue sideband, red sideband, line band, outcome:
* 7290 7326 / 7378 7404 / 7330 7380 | -0.01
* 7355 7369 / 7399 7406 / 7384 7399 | 0.00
